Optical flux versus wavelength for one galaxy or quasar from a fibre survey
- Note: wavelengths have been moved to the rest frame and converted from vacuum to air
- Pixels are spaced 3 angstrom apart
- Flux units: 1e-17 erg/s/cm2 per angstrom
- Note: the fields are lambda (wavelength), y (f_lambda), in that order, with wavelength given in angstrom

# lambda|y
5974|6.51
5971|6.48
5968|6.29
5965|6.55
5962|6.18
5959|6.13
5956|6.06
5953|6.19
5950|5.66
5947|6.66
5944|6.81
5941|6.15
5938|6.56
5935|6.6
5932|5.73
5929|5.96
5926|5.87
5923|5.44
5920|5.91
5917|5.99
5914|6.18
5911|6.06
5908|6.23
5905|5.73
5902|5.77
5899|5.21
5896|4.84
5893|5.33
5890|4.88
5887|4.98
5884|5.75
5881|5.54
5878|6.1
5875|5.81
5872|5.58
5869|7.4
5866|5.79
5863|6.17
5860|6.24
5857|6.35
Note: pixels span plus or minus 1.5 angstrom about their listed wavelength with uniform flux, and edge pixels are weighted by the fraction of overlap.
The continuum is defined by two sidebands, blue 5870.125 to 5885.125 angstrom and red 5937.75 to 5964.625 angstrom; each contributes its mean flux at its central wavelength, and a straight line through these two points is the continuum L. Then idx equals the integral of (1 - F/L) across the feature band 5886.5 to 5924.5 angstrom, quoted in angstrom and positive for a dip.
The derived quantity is 2.4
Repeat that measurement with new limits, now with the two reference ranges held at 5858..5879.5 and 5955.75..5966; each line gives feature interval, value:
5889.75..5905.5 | 2.3 angstrom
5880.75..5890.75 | 1.4 angstrom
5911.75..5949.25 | 0.4 angstrom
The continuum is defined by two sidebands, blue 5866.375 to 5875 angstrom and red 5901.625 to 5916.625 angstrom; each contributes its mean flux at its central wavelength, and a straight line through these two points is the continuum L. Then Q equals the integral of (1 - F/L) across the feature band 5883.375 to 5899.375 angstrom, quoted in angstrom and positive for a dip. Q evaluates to 2.6 angstrom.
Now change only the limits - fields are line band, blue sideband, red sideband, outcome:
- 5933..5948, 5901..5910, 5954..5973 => -0.9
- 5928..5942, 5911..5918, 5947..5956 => -0.3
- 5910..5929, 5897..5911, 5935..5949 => 0.5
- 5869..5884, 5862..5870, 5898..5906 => 0.6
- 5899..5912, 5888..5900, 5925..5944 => -1.1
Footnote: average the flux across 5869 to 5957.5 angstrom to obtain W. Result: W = 5.87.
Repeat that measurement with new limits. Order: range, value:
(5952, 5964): 6.16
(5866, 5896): 5.67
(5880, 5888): 5.44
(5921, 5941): 6.03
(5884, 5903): 5.2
